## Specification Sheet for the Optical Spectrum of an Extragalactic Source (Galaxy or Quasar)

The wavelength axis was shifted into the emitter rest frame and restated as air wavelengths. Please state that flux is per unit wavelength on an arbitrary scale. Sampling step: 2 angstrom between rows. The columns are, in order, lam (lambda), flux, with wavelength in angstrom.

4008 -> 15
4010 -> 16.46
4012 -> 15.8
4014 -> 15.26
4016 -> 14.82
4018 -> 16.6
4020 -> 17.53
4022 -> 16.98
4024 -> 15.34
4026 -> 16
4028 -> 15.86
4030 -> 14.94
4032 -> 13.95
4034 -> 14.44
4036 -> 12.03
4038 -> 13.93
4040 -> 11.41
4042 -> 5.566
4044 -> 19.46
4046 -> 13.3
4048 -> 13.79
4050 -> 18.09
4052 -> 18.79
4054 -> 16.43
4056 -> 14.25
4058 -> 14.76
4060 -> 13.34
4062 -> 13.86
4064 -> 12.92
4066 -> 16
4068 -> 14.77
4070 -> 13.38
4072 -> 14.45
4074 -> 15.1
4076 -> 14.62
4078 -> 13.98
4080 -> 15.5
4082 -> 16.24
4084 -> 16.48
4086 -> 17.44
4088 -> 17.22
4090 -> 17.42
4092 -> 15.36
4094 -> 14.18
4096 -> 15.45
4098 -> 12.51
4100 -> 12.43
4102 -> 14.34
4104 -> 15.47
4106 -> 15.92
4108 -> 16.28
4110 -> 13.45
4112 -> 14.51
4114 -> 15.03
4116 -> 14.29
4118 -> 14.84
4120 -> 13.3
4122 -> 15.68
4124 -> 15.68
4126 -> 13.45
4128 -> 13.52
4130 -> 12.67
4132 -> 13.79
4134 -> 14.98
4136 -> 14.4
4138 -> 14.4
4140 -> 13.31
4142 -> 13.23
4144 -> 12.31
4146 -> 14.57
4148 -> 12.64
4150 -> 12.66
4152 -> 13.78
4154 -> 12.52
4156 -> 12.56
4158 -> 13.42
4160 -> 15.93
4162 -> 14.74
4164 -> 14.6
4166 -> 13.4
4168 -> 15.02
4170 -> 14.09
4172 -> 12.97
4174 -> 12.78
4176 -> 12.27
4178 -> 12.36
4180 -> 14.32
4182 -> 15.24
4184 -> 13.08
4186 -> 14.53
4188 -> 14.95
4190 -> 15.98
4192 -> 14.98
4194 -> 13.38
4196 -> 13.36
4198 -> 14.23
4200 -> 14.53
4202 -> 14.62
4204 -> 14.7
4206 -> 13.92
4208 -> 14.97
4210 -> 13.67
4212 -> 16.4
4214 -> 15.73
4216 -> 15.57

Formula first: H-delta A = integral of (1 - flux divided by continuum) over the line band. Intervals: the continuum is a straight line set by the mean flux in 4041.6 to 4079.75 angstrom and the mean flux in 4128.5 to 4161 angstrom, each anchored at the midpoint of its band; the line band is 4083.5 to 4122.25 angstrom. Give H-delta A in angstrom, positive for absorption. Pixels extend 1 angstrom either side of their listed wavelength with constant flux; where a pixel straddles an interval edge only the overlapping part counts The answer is -2.5 angstrom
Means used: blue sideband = 14.7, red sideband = 13.6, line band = 15.1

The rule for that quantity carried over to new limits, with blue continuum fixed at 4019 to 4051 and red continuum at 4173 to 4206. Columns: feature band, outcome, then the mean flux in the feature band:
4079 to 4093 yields -2.08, 16.5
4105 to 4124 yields -0.74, 14.9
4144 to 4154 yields 0.69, 13.2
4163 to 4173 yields 0.09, 14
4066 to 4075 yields -0.10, 14.6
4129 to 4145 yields 0.67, 13.6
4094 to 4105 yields 0.22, 14.1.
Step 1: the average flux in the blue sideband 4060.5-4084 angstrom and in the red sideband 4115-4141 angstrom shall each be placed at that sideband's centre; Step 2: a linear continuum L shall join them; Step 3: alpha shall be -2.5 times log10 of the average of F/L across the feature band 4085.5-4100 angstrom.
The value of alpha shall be -0.06 mag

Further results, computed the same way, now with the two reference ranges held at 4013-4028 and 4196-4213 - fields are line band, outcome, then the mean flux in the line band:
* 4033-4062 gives 0.12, 14.2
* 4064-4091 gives 0.01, 15.5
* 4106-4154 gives 0.08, 14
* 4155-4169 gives 0.05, 14.2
